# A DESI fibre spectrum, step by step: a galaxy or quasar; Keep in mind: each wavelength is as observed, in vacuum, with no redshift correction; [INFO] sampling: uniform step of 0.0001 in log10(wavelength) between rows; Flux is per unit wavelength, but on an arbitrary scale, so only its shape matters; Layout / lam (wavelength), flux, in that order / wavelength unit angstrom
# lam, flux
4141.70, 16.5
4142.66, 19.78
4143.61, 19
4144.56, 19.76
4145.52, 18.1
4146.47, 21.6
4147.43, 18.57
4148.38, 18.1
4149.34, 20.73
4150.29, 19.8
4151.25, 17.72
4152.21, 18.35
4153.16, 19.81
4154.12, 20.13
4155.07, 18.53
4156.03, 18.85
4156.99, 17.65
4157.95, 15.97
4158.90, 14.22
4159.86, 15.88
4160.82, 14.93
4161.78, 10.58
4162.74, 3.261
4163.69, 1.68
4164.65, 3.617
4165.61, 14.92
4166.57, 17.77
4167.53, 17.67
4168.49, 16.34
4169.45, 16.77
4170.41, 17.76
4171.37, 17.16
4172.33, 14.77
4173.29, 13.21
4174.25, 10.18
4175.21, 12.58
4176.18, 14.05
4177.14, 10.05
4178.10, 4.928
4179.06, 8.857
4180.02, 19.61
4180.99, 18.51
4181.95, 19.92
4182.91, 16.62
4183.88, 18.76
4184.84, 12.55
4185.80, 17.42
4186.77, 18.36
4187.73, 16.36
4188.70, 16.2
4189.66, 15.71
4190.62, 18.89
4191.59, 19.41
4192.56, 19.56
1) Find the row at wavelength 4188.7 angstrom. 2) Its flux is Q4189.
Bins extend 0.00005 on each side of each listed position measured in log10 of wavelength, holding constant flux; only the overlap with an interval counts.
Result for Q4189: 16.2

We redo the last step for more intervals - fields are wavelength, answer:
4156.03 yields 18.85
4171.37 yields 17.16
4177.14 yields 10.05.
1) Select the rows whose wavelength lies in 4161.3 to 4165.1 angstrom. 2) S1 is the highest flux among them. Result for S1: 10.58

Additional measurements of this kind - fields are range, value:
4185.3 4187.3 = 18.36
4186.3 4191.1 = 18.89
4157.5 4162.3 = 15.97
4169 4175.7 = 17.76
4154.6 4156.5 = 18.85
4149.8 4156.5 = 20.13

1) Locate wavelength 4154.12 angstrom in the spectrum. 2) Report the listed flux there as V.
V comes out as 20.13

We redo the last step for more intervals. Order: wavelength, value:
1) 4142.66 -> 19.78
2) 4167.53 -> 17.67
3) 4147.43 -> 18.57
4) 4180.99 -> 18.51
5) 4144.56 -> 19.76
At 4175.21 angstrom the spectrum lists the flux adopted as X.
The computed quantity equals 12.58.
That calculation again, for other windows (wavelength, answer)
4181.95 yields 19.92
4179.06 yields 8.857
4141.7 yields 16.5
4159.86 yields 15.88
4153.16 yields 19.81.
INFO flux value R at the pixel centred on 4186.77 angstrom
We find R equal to 18.36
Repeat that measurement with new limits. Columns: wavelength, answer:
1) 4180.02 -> 19.61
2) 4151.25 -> 17.72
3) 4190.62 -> 18.89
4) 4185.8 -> 17.42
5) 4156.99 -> 17.65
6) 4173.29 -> 13.21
